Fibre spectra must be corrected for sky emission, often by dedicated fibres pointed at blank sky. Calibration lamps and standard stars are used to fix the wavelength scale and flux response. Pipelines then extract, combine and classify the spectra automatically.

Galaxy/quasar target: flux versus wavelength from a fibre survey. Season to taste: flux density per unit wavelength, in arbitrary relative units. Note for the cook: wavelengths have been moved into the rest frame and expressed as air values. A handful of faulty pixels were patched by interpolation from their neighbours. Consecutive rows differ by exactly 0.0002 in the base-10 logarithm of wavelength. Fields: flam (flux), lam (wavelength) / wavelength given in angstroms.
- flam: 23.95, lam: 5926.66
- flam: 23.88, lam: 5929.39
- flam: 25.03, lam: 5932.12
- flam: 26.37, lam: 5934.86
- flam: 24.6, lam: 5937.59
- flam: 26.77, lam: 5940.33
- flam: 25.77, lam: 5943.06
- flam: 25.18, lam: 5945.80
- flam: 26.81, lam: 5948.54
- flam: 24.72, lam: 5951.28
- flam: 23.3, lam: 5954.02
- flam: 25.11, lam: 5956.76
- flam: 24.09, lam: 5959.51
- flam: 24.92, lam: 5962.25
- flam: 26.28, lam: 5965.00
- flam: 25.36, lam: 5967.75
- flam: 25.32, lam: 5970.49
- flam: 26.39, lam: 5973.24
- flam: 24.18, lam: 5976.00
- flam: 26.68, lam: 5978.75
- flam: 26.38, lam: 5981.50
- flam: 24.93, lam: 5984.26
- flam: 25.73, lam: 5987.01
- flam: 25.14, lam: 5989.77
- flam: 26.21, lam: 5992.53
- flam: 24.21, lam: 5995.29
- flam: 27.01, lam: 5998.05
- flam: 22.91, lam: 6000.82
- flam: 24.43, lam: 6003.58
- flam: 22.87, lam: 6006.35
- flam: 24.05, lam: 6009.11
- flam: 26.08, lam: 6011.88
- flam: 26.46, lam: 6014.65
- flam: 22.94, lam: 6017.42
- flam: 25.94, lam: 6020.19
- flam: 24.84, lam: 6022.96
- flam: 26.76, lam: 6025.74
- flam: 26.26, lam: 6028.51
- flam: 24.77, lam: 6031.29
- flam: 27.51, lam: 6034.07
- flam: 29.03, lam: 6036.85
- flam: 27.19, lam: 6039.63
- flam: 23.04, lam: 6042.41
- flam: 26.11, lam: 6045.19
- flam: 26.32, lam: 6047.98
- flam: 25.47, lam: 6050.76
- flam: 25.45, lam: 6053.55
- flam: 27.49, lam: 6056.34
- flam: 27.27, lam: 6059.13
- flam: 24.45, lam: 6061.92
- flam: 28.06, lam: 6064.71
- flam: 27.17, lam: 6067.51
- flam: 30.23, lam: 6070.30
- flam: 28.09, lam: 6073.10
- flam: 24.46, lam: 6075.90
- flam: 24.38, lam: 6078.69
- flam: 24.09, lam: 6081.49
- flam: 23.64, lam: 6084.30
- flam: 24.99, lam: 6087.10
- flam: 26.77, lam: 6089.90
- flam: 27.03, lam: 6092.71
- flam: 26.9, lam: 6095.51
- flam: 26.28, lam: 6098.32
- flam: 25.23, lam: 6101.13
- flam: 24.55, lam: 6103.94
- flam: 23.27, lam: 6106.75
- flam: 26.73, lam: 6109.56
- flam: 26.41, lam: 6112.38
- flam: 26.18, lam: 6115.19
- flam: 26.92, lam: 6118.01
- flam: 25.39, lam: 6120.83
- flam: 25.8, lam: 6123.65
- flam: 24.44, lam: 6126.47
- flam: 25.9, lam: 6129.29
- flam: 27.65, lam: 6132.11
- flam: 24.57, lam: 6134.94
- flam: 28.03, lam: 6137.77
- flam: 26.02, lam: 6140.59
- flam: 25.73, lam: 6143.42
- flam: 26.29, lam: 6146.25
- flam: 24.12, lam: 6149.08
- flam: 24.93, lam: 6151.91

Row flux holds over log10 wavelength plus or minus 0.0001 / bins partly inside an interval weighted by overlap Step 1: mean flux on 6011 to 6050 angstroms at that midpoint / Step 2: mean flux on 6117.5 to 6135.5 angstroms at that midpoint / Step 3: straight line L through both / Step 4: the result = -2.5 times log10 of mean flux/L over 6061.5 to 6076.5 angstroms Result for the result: -0.06 mag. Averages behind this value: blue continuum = 25.9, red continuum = 25.8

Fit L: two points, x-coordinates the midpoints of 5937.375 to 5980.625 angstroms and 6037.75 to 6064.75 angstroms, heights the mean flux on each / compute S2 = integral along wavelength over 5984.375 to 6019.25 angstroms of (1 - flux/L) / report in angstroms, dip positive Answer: 1.1 angstroms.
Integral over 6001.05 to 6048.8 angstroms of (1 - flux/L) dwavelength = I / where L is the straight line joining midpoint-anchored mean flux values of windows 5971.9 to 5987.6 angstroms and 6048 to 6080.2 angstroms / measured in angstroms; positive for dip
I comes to 1.3 angstroms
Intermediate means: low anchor 25.7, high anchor 26.6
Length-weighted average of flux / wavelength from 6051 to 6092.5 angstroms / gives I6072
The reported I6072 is 26.2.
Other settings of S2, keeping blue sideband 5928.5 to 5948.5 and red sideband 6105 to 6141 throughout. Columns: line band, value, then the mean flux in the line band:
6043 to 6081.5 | -0.87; 26.4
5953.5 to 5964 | 0.43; 24.5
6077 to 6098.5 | 0.33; 25.5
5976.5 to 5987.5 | -0.09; 25.8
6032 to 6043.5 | -0.42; 26.7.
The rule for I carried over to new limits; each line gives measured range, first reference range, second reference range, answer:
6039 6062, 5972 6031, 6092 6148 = -0.3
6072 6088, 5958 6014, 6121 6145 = 0.5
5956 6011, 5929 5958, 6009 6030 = 0.6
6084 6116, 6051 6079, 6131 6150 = 0.9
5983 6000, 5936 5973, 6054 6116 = 0.0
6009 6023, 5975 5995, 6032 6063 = 0.4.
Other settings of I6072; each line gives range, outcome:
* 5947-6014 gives 25.1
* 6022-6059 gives 26.2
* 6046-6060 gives 26.3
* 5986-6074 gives 25.9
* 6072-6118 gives 25.6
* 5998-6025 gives 24.7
